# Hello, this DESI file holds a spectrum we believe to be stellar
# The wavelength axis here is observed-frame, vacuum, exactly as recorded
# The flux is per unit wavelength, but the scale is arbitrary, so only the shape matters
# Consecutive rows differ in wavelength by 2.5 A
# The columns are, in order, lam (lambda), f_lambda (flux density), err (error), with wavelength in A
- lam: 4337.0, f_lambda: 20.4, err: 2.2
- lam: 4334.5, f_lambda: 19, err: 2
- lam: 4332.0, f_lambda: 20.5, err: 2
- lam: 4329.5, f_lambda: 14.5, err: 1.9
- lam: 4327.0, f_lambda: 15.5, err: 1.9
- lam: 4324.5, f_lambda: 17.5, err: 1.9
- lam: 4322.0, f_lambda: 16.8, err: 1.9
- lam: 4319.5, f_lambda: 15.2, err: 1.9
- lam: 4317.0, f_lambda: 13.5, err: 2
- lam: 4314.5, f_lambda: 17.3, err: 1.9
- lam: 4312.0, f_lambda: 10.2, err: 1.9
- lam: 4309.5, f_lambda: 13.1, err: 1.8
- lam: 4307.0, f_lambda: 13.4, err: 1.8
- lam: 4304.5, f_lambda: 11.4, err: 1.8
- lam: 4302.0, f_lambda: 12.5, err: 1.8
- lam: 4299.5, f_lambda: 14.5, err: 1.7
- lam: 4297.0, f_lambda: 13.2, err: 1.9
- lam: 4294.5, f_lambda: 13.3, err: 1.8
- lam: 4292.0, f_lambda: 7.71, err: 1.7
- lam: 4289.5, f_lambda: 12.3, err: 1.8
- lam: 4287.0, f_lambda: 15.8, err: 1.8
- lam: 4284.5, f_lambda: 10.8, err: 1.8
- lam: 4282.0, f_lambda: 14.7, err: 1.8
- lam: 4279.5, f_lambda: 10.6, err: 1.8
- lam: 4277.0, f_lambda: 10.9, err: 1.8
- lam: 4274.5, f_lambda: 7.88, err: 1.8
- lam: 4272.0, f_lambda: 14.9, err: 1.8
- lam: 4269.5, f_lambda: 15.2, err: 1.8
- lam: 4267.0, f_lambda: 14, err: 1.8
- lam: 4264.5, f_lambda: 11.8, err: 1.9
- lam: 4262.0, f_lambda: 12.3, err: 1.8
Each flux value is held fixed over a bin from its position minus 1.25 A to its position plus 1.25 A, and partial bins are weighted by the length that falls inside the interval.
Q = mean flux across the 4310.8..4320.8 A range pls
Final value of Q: 14.1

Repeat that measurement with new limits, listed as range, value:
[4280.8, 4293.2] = 12.3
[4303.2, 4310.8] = 12.6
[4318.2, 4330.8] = 15.9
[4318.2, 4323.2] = 16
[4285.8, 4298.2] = 12.4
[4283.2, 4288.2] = 13.3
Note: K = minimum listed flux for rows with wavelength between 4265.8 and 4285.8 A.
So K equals 7.88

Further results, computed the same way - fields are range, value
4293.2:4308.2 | 11.4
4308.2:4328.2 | 10.2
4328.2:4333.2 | 14.5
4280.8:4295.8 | 7.71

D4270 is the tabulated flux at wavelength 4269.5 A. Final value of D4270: 15.2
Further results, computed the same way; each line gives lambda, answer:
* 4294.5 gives 13.3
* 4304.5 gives 11.4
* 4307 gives 13.4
